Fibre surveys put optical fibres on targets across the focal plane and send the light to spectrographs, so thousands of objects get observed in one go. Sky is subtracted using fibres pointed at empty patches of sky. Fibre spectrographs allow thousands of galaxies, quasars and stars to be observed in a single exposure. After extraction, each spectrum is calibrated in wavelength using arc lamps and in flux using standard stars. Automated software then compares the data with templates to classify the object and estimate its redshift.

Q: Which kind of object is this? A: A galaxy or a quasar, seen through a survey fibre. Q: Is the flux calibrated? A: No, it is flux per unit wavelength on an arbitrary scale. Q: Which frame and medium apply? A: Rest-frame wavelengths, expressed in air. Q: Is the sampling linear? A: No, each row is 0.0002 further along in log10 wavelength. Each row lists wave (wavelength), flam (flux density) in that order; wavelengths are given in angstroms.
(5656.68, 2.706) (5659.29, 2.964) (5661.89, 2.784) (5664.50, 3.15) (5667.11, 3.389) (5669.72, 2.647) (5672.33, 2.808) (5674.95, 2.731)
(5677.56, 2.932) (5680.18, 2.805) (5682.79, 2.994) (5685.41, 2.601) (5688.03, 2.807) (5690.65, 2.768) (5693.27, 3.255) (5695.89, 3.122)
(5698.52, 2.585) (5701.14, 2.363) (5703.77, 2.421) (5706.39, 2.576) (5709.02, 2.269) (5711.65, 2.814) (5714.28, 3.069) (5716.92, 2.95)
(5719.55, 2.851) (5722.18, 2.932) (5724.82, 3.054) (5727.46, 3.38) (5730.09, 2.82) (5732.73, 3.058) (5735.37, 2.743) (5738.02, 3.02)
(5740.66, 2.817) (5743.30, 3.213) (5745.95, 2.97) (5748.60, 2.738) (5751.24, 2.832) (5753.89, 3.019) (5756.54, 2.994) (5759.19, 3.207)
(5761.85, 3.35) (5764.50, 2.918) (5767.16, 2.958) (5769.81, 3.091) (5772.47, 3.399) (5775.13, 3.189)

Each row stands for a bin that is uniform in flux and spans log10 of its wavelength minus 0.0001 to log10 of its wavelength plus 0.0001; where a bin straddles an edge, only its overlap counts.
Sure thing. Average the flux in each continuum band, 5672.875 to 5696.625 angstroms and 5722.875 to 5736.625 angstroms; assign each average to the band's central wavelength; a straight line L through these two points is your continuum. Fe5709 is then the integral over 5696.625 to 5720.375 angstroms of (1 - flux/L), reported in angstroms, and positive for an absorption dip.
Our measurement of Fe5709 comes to 2.3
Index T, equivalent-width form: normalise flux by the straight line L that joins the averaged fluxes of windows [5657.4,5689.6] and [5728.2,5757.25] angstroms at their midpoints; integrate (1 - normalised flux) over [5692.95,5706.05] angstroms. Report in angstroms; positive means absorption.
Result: 0.9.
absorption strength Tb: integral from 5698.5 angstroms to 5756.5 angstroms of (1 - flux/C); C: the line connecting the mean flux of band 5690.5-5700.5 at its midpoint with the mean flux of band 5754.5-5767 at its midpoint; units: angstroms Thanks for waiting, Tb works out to 3.0 angstroms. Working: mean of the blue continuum 2.91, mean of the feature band 2.85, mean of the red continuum 3.1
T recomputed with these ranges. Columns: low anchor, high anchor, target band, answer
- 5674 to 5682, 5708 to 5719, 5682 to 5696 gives -0.4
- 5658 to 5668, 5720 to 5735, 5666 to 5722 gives 4.5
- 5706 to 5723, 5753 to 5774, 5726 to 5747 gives -0.5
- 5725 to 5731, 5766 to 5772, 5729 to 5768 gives 1.5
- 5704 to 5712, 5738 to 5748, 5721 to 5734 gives -1.3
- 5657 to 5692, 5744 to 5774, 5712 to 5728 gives -0.2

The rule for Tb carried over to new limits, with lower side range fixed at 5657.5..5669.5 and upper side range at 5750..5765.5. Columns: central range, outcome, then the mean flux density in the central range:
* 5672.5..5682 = 0.6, 2.83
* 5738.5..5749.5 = 0.4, 2.95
